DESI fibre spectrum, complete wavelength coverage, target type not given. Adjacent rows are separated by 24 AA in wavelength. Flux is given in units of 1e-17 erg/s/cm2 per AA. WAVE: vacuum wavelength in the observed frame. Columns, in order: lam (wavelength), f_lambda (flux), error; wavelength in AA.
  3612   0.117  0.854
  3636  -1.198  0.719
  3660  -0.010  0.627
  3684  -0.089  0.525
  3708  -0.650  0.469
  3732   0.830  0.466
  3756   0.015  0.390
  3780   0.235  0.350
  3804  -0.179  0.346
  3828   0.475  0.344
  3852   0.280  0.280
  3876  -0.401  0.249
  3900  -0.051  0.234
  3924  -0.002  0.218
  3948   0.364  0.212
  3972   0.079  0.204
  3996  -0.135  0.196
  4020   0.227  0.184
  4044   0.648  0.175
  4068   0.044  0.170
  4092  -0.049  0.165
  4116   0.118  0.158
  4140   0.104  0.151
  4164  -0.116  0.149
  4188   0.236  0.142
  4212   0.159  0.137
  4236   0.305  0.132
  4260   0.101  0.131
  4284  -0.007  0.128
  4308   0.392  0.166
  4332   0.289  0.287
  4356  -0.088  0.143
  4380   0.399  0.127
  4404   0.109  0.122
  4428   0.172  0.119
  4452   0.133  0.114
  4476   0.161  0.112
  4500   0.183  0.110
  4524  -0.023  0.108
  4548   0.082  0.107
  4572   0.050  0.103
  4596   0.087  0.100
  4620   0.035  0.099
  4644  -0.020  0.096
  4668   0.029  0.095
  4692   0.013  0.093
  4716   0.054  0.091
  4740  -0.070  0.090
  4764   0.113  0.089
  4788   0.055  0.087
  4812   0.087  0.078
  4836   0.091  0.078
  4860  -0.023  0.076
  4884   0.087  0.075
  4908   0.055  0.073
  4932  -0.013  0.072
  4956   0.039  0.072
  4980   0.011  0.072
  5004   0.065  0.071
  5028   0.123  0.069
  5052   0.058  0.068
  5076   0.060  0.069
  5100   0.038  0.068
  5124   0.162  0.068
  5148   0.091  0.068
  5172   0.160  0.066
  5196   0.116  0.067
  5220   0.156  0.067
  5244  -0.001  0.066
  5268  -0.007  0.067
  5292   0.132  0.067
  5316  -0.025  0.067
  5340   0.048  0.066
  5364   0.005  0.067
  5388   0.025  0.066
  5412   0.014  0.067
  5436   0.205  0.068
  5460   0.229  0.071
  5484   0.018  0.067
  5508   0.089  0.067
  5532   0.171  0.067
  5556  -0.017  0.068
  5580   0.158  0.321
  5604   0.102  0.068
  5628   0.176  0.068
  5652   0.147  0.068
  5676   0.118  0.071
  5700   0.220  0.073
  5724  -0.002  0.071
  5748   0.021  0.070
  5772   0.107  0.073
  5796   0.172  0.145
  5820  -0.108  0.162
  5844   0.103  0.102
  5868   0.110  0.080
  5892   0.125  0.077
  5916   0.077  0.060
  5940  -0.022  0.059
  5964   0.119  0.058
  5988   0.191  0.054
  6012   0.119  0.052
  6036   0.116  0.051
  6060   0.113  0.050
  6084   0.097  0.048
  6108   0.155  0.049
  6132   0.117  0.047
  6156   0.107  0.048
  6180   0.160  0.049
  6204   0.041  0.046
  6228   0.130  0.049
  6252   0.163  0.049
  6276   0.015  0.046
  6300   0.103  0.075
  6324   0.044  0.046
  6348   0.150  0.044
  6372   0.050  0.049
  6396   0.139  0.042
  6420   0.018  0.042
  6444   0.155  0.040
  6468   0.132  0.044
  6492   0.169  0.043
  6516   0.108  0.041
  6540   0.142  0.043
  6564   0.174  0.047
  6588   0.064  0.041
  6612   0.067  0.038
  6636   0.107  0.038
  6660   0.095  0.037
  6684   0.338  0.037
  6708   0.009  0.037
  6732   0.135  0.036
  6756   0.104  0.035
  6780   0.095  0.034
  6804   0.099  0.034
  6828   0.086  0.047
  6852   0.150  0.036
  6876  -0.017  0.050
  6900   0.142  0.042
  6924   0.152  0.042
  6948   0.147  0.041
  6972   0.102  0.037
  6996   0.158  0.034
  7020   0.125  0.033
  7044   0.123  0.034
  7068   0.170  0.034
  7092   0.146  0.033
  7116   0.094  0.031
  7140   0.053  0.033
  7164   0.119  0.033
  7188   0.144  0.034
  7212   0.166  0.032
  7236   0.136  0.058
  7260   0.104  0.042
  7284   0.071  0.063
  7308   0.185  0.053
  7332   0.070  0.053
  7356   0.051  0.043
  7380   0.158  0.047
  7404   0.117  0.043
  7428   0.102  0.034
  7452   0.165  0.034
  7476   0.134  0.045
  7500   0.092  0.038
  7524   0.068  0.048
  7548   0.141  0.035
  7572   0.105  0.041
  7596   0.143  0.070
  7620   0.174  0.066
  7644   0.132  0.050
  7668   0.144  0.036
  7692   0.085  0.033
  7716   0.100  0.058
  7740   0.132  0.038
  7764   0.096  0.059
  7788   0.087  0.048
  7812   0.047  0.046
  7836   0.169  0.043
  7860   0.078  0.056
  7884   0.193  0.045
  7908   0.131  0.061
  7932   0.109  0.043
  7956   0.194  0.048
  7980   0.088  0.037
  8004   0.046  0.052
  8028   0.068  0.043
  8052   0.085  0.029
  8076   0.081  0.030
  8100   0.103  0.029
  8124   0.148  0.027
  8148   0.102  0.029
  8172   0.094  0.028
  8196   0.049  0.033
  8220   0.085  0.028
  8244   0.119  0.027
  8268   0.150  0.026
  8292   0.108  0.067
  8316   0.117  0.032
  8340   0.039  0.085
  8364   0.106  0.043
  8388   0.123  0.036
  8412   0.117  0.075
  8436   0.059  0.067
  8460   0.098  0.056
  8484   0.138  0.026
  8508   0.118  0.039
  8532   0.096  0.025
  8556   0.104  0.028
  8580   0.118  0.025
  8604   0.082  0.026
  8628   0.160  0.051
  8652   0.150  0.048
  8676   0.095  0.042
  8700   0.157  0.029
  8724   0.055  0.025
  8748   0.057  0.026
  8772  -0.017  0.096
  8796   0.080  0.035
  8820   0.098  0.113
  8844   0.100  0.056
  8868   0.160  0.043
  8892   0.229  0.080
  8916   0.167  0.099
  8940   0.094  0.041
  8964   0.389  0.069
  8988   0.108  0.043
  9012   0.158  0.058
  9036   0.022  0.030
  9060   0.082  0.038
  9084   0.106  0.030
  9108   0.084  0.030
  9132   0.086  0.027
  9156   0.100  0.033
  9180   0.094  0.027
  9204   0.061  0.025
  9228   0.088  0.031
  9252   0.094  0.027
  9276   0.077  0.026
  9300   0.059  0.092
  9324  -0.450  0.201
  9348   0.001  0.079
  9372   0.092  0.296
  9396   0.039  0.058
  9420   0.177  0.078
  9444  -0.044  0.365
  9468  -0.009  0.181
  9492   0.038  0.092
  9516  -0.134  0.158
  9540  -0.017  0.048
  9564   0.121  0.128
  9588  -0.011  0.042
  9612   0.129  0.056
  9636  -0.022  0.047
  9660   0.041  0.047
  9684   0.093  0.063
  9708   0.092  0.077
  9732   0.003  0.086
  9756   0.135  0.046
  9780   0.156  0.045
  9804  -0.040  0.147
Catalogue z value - 0.79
